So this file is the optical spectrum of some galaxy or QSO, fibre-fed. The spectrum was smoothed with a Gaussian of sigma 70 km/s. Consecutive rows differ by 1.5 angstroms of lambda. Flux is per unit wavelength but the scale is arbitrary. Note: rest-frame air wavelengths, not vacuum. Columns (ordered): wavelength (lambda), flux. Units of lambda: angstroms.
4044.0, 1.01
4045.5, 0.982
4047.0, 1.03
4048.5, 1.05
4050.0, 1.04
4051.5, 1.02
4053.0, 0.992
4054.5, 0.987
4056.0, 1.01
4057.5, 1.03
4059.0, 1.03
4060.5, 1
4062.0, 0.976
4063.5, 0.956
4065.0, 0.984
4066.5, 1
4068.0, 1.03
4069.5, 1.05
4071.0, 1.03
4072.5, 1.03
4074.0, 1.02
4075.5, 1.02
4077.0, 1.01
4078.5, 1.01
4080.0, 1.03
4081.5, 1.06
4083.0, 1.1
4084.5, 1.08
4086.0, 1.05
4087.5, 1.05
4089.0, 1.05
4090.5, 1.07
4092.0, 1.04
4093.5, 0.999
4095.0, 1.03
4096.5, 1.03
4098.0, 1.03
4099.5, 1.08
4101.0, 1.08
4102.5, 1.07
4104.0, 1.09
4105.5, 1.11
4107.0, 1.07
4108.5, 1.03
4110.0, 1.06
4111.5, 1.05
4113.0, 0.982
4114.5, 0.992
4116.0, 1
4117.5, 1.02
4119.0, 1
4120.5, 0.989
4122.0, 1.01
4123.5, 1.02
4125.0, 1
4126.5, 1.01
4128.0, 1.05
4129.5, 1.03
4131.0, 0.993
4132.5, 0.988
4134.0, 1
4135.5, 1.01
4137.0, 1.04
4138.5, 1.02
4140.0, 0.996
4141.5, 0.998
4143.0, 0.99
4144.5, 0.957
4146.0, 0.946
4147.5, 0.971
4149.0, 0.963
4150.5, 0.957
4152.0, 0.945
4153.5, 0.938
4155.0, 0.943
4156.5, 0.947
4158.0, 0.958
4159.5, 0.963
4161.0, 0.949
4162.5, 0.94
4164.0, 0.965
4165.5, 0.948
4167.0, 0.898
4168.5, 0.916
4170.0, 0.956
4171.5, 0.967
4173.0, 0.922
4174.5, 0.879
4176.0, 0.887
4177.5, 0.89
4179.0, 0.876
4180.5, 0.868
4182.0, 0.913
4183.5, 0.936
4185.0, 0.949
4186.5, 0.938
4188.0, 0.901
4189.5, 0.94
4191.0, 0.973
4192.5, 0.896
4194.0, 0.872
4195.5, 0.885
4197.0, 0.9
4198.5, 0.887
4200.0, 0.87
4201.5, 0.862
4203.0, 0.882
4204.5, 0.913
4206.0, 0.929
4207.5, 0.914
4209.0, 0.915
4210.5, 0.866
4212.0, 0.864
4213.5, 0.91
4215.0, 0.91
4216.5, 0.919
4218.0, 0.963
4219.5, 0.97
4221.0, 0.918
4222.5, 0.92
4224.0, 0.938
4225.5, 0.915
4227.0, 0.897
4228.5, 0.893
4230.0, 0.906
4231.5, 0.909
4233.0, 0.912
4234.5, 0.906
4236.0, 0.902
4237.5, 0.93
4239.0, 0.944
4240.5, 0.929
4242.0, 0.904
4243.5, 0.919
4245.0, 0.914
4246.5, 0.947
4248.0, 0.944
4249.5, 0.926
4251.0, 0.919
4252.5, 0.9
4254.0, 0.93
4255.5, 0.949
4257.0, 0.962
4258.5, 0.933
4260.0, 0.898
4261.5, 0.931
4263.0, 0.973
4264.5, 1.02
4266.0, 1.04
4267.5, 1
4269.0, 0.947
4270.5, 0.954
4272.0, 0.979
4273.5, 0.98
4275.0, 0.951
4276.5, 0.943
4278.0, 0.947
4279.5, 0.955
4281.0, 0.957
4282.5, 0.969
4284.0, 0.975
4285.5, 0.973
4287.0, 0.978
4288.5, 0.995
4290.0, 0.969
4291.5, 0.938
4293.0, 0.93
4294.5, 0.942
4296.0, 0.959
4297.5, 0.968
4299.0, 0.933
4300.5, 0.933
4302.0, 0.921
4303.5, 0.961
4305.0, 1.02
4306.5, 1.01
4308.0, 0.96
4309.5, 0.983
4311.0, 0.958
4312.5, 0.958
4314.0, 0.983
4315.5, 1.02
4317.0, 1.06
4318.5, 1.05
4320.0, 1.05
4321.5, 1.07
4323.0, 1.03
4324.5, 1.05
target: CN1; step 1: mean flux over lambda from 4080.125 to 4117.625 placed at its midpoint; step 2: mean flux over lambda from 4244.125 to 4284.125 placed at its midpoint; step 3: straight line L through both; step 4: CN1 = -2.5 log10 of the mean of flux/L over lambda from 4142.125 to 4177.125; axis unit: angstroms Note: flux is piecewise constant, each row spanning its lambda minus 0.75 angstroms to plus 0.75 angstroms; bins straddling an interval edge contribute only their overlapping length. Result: 0.08 mag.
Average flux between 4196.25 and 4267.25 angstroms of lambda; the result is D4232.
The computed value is 0.922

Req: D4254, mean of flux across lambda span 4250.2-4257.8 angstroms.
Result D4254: 0.932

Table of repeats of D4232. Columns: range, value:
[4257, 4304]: 0.96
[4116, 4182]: 0.965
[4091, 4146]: 1.02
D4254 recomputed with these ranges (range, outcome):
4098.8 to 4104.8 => 1.08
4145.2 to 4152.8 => 0.956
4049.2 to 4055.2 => 1.01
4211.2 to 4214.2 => 0.886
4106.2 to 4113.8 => 1.04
